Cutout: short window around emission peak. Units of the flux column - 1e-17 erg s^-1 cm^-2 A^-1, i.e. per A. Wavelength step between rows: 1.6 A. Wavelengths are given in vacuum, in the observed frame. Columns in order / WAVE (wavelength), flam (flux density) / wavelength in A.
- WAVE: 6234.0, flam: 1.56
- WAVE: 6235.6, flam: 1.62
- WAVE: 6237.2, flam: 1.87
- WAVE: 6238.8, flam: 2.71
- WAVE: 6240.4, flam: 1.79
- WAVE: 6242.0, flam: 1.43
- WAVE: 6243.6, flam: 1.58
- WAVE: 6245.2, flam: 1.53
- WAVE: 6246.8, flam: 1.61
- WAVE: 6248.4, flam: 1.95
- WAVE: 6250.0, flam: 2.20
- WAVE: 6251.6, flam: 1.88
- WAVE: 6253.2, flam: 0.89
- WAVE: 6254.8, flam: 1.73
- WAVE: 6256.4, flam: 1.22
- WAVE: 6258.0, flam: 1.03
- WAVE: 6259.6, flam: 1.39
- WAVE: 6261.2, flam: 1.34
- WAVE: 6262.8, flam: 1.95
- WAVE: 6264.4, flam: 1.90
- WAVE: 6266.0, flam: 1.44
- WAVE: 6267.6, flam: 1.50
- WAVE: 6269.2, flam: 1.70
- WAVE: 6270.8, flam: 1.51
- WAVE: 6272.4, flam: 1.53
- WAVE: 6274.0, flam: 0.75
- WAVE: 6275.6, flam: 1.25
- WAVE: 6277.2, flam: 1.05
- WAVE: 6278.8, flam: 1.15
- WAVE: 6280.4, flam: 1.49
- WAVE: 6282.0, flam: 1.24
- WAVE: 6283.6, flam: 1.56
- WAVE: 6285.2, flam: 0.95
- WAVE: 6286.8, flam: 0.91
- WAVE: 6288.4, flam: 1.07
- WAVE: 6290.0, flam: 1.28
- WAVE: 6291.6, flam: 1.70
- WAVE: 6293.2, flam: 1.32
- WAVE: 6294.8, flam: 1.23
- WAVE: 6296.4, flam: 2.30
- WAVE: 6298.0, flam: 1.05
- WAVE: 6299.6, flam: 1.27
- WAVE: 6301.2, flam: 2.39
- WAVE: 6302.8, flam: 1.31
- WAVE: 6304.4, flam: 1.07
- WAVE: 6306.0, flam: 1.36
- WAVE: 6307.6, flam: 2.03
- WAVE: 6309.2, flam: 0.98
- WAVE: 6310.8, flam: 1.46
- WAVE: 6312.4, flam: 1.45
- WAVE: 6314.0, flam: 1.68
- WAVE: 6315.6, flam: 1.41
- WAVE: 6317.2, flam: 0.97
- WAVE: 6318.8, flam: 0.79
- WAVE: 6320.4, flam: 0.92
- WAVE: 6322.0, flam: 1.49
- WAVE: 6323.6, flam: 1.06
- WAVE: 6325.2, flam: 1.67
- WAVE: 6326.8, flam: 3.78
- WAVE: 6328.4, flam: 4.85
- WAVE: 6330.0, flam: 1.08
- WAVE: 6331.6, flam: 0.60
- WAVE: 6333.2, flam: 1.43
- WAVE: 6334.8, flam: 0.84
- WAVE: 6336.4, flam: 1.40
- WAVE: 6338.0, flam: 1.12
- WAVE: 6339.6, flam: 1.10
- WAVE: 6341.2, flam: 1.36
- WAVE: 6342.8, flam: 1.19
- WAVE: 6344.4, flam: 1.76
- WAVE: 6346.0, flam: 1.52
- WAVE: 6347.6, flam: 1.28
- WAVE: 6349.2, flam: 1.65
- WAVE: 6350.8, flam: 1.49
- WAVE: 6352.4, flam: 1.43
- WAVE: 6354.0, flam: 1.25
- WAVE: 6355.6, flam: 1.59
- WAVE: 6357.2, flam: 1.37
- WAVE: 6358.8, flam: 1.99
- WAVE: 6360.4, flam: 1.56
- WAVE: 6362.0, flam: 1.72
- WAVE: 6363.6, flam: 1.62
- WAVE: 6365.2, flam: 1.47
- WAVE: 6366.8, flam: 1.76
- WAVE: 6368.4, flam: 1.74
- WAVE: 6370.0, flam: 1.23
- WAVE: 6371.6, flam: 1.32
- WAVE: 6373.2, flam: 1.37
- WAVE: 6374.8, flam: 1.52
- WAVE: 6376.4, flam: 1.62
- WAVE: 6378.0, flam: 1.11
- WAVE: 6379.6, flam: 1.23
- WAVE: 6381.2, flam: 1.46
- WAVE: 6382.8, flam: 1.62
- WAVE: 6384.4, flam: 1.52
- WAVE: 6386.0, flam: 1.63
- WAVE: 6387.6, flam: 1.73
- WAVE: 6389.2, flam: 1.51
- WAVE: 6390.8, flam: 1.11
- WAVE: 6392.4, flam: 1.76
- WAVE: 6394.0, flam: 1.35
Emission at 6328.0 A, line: H-gamma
